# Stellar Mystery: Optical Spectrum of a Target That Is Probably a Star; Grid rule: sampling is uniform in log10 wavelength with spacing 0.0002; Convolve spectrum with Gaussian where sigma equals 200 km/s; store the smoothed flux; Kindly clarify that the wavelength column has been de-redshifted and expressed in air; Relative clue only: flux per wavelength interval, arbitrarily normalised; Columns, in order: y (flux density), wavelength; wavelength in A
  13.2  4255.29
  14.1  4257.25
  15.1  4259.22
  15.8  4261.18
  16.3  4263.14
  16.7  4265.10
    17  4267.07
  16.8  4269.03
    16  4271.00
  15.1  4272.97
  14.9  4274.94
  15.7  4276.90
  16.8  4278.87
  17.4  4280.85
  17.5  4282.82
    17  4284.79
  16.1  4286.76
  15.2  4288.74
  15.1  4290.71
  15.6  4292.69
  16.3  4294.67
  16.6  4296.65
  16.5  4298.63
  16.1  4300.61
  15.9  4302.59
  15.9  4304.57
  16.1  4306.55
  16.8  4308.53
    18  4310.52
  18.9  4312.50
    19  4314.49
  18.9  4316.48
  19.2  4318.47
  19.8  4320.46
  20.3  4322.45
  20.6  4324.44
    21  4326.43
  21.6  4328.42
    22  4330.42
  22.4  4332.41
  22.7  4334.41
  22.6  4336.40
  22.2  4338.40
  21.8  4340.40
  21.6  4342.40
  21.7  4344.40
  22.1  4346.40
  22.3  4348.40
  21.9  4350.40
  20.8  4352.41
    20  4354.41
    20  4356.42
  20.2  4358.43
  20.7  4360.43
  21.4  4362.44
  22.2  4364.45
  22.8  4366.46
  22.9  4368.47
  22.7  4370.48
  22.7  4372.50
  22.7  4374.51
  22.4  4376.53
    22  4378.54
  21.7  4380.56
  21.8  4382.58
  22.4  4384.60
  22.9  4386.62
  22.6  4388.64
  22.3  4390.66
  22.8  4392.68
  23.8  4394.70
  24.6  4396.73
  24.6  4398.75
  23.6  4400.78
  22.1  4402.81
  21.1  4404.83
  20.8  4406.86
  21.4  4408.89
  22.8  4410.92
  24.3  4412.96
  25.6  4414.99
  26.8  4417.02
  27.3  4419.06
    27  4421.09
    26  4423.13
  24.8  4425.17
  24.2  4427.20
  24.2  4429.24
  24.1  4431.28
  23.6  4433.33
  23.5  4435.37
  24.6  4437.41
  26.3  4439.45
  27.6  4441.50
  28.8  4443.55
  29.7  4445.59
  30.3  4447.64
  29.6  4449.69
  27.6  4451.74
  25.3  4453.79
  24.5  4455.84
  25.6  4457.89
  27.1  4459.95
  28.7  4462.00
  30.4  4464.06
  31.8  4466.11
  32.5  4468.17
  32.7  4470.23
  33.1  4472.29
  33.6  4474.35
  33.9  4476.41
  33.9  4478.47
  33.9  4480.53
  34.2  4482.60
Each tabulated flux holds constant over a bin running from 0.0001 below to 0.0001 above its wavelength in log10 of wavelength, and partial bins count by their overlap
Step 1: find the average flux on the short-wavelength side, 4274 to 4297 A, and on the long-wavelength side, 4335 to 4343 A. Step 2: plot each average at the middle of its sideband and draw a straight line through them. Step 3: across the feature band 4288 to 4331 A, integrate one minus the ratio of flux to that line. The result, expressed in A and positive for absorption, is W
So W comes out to 2.1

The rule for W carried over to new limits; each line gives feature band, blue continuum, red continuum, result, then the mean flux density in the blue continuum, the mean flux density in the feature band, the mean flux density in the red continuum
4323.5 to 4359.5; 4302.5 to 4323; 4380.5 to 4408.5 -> -3.4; 18.1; 21.5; 22.7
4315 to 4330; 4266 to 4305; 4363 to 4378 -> -1.0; 16.2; 20.2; 22.6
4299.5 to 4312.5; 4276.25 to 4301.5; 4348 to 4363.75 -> 0.6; 16.3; 16.7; 20.9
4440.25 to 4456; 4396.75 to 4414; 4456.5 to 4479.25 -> 0.2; 22.7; 28.1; 31.1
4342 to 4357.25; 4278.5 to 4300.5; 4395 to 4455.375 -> -0.8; 16.3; 21.3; 25.2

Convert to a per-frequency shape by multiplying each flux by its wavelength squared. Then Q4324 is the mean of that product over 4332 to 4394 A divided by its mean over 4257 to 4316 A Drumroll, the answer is 1.4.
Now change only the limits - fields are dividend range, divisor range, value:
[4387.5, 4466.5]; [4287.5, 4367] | 1.36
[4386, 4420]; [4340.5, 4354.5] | 1.12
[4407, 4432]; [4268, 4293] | 1.64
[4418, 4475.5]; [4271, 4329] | 1.71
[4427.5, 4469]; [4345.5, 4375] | 1.31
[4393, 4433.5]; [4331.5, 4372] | 1.14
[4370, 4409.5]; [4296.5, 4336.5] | 1.22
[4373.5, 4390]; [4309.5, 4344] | 1.10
